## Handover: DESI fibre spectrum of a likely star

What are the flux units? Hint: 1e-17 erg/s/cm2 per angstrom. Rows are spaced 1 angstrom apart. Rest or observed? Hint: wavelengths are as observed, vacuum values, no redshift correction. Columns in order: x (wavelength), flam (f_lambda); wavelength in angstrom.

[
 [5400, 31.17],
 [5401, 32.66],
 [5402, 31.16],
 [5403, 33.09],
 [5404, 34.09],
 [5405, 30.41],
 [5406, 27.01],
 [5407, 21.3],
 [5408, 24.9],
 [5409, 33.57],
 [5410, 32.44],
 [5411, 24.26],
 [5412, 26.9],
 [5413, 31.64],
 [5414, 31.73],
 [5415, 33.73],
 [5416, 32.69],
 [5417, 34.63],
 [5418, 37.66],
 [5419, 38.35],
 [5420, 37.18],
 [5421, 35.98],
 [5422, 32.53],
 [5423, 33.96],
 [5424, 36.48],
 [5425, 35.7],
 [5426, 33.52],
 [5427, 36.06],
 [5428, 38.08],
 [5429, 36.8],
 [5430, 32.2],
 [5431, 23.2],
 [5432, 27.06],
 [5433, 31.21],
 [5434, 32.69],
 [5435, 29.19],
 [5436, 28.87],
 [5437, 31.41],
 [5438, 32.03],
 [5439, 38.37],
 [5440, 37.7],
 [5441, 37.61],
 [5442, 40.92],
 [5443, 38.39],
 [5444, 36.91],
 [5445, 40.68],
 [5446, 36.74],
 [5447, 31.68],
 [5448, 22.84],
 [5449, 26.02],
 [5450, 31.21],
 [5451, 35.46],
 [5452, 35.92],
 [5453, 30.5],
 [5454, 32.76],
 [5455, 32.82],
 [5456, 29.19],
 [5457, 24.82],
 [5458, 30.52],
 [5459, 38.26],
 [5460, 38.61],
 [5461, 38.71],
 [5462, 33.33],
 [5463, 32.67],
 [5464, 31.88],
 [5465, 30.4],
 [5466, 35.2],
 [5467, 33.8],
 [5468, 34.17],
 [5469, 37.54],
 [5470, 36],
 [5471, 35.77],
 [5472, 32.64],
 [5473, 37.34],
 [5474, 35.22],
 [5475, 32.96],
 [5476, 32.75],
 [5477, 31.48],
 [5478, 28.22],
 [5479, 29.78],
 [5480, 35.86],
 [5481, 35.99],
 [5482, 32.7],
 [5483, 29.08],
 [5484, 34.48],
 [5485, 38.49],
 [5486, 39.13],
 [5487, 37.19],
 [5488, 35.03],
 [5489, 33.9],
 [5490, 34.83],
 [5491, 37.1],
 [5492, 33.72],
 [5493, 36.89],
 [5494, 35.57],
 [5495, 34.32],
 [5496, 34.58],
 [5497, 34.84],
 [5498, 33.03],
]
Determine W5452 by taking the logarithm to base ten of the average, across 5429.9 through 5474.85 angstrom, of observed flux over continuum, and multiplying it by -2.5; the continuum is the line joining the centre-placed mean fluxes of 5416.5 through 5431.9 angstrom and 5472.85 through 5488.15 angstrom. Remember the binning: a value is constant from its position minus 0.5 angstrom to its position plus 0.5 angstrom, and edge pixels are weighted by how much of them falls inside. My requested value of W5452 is 0.03 mag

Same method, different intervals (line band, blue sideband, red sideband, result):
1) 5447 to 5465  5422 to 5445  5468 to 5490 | 0.073 mag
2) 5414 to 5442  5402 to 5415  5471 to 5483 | -0.116 mag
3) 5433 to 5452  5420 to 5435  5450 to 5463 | -0.017 mag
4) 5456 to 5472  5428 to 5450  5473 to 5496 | -0.004 mag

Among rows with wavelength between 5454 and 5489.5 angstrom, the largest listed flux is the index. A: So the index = 39.13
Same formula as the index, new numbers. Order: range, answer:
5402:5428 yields 38.35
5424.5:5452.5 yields 40.92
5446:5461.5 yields 38.71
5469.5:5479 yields 37.34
